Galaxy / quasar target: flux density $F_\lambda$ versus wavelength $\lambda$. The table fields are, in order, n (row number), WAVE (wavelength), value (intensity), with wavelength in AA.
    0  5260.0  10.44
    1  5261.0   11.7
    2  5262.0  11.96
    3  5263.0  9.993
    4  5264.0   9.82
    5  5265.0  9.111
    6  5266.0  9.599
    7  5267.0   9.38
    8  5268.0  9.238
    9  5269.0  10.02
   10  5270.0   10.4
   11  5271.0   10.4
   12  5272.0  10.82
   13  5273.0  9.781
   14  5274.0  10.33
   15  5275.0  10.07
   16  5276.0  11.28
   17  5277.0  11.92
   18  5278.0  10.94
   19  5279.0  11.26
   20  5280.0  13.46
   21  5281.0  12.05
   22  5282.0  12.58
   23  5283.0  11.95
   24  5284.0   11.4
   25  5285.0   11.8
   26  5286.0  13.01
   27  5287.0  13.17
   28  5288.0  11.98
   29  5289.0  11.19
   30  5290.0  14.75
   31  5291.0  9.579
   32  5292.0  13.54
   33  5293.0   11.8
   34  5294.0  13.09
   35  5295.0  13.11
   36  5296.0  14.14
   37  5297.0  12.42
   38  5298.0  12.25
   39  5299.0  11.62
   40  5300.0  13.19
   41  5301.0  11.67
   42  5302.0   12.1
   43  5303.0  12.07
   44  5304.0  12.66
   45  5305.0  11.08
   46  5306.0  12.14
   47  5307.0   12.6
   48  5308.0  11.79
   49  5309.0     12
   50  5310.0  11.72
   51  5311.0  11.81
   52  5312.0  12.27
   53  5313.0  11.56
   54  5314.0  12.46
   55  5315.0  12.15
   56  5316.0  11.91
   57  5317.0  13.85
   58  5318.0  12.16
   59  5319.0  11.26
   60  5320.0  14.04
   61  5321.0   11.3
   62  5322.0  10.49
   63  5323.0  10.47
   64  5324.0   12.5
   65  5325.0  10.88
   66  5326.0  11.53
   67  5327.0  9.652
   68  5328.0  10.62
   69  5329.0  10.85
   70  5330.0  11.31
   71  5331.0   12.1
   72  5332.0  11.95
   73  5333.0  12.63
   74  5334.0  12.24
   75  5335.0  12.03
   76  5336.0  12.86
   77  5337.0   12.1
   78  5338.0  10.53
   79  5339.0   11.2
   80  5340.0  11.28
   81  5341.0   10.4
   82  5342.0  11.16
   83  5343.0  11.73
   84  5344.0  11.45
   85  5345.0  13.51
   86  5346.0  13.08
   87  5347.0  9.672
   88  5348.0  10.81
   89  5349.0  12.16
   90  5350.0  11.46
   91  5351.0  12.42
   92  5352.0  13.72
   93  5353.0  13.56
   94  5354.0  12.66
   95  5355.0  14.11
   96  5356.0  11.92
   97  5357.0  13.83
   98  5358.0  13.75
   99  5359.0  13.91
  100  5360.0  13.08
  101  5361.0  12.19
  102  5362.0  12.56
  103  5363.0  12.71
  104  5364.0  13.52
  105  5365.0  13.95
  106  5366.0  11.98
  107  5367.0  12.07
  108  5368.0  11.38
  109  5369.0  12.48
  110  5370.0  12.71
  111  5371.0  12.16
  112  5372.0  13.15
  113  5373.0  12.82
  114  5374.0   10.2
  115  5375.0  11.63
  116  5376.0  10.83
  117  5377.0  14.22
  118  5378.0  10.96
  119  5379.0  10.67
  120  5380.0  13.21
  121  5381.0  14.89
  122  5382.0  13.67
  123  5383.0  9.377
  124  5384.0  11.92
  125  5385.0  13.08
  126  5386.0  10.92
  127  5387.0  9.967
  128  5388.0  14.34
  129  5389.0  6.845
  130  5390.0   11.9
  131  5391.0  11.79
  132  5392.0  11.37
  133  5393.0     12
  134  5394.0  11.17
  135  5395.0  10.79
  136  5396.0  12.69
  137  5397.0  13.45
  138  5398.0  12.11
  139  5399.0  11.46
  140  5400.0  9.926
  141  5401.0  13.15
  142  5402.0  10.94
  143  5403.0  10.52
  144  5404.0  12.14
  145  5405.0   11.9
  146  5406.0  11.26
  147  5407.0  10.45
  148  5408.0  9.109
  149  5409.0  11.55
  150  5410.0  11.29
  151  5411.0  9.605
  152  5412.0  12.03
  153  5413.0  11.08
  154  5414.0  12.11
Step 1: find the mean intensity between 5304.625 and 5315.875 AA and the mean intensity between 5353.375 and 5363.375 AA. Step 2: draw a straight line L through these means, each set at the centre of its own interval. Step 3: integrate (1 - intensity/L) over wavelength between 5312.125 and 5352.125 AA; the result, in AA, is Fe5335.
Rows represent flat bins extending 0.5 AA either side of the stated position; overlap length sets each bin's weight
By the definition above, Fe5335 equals 2.4 AA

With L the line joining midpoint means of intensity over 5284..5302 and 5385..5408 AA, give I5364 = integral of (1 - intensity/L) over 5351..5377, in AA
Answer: -2.1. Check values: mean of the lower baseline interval 12.4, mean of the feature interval 12.7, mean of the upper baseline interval 11.4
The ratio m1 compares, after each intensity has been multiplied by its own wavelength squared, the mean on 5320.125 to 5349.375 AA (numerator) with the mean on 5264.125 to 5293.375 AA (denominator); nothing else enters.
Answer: 1.0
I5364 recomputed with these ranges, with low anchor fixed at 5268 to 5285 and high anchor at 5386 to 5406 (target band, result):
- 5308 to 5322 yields -1.1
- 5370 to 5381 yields -0.7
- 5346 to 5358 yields -1.2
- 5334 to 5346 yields -0.5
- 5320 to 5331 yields 0.1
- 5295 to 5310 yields -1.4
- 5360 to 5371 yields -1.1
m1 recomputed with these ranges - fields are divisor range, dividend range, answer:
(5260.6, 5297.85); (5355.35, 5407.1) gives 1.09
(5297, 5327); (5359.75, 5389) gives 1.04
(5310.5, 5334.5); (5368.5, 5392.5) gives 1.03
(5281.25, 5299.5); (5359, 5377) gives 1.03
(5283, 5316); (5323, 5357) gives 0.98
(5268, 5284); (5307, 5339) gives 1.08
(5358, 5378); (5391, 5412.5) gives 0.92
